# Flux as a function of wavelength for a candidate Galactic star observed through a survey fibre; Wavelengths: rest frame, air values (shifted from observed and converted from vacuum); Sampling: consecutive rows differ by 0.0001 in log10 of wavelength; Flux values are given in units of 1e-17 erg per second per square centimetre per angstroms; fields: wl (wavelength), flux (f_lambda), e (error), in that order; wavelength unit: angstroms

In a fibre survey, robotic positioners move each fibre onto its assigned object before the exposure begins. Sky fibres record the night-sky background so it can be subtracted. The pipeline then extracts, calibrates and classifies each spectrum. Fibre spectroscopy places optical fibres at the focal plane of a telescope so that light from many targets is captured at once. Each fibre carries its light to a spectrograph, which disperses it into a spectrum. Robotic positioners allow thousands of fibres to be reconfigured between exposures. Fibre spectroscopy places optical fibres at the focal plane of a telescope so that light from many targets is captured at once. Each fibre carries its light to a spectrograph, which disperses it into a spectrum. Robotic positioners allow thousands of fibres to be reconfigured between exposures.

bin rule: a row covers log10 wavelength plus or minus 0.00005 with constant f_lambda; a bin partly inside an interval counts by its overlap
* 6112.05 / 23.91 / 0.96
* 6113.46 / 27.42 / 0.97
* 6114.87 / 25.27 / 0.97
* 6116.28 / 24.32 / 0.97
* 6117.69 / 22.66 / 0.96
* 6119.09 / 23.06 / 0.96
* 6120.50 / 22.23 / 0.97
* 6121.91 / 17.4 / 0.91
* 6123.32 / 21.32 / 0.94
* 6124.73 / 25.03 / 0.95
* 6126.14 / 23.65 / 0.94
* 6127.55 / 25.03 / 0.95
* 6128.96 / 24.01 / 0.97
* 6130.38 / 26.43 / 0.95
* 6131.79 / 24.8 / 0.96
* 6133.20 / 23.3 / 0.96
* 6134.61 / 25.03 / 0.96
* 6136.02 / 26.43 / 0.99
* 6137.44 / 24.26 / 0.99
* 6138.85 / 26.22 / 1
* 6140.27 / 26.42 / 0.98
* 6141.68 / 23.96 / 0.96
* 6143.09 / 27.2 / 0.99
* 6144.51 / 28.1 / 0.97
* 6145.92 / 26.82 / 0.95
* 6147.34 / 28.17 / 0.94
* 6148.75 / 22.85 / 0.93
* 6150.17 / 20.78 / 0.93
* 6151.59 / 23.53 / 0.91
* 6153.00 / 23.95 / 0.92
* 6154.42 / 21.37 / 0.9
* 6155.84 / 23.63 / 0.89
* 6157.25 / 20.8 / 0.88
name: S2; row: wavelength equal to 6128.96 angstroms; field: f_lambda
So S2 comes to 24.01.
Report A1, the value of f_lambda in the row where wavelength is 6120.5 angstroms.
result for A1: 22.23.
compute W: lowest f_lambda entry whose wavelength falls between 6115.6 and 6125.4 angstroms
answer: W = 17.4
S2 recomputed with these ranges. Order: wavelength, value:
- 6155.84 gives 23.63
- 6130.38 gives 26.43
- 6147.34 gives 28.17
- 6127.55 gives 25.03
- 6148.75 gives 22.85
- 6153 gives 23.95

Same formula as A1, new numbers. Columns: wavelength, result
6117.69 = 22.66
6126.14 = 23.65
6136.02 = 26.43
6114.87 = 25.27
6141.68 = 23.96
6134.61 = 25.03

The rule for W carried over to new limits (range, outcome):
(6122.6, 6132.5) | 21.32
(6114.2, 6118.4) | 22.66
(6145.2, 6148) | 26.82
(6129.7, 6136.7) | 23.3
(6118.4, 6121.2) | 22.23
